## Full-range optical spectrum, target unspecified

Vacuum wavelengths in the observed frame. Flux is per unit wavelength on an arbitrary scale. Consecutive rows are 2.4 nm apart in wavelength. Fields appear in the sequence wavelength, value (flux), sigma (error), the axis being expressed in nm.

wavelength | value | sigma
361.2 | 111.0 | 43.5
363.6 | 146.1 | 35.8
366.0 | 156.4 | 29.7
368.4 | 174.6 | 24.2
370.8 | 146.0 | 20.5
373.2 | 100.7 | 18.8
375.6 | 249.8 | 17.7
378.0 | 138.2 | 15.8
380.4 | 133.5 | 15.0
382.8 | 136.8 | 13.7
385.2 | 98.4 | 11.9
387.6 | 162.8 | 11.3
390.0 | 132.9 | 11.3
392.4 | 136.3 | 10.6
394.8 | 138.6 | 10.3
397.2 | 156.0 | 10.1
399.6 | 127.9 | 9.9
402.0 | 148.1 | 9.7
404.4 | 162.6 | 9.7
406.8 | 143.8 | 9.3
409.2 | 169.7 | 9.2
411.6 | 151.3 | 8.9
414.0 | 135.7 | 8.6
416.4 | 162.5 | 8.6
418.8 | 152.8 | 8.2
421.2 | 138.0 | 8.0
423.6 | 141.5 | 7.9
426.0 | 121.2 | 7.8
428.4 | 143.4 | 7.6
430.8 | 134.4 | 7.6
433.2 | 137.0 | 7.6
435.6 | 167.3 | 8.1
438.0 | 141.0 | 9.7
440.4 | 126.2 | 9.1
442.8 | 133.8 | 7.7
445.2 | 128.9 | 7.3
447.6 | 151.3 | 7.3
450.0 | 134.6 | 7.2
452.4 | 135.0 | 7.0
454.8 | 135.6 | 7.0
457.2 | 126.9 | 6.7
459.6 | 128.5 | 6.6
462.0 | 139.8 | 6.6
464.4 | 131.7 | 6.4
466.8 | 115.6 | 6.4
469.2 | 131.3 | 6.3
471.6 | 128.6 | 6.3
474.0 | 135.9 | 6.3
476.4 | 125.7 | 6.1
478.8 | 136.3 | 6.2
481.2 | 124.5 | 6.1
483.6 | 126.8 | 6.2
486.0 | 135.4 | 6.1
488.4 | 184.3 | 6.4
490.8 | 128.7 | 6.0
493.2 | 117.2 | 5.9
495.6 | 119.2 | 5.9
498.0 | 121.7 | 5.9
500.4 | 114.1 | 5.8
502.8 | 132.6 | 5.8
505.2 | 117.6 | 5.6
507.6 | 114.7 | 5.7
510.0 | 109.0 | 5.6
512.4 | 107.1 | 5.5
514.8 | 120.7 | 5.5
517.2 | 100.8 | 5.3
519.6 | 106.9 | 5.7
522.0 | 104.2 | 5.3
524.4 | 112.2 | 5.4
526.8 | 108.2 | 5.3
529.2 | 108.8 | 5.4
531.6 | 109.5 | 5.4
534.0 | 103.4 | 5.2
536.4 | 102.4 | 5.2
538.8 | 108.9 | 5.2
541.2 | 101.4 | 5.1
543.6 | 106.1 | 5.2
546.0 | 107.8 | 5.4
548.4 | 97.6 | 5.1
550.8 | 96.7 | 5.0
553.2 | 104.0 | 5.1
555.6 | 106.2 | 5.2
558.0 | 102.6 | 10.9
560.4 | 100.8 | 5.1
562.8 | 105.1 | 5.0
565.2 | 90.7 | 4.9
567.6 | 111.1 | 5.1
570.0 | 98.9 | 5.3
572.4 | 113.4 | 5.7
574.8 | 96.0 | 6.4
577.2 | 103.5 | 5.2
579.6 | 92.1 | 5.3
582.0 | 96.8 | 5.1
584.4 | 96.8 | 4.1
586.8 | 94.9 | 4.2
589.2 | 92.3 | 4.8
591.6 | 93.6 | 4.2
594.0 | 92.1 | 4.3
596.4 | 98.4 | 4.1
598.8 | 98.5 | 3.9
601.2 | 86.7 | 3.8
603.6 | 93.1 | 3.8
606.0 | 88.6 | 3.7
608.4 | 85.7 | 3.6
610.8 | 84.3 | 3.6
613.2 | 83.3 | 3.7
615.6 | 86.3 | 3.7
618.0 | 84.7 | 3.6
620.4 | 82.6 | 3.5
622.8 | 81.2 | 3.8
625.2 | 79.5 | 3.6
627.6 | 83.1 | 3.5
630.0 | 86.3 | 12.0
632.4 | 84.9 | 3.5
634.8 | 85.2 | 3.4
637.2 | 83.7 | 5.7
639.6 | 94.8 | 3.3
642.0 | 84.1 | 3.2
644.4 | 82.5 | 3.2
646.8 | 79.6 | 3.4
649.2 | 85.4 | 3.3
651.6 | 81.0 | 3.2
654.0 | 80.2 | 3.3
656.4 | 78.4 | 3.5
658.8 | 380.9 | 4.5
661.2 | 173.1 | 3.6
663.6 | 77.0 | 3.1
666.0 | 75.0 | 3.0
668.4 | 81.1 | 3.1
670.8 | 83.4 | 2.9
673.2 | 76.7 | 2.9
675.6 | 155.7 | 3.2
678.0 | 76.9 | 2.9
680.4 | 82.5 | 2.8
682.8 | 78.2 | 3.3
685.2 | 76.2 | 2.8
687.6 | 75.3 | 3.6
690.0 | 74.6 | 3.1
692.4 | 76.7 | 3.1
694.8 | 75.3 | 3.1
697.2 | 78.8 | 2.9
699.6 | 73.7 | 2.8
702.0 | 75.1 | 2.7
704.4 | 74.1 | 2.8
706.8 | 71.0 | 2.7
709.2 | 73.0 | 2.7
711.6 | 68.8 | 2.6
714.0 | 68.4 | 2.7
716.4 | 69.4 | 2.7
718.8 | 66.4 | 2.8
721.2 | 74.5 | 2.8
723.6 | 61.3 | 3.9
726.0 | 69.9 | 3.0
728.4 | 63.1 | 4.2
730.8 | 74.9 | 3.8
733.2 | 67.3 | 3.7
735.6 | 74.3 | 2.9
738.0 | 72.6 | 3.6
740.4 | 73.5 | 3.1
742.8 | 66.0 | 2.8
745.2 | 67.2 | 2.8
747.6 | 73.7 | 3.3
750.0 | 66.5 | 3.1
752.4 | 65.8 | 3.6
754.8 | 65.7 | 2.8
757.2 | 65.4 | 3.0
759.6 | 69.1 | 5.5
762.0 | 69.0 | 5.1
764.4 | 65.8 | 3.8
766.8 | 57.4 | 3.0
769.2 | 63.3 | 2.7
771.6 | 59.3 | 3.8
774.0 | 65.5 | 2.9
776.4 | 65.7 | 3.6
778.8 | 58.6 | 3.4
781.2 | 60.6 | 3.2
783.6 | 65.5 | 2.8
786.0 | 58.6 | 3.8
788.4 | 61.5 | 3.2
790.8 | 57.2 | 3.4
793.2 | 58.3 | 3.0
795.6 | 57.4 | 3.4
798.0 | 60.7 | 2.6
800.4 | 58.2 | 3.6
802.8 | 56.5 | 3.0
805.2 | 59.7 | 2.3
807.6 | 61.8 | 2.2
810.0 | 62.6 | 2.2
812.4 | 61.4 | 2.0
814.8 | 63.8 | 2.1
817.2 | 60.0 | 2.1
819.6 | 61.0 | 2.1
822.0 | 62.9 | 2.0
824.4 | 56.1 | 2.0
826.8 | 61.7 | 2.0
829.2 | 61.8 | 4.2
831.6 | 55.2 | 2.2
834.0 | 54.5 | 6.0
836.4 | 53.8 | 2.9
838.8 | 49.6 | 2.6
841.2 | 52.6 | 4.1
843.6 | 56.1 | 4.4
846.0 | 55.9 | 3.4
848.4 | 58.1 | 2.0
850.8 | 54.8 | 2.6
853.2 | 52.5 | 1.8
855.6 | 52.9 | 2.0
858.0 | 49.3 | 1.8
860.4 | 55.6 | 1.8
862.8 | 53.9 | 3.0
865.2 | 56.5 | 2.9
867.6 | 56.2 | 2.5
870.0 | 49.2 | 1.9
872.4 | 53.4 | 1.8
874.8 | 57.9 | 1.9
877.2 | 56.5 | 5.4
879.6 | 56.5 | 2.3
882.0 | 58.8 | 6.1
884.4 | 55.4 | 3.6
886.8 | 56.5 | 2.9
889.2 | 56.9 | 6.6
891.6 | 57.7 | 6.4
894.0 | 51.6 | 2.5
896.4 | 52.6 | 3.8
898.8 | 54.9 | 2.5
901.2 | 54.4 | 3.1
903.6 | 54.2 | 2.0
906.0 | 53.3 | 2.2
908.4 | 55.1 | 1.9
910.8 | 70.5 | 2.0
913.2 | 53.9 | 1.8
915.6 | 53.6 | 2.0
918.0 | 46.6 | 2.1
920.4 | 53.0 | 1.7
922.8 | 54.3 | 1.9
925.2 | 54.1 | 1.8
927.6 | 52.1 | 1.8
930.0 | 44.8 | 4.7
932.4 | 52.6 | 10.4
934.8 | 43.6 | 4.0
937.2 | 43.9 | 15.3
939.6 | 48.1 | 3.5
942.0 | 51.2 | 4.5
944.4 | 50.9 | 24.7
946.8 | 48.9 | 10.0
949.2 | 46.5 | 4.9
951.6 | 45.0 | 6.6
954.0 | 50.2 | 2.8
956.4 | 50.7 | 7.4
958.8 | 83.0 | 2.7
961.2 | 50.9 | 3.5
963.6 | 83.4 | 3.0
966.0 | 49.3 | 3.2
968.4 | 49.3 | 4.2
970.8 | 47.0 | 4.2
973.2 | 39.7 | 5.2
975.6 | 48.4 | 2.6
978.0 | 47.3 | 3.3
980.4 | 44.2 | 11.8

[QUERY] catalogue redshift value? 0.00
